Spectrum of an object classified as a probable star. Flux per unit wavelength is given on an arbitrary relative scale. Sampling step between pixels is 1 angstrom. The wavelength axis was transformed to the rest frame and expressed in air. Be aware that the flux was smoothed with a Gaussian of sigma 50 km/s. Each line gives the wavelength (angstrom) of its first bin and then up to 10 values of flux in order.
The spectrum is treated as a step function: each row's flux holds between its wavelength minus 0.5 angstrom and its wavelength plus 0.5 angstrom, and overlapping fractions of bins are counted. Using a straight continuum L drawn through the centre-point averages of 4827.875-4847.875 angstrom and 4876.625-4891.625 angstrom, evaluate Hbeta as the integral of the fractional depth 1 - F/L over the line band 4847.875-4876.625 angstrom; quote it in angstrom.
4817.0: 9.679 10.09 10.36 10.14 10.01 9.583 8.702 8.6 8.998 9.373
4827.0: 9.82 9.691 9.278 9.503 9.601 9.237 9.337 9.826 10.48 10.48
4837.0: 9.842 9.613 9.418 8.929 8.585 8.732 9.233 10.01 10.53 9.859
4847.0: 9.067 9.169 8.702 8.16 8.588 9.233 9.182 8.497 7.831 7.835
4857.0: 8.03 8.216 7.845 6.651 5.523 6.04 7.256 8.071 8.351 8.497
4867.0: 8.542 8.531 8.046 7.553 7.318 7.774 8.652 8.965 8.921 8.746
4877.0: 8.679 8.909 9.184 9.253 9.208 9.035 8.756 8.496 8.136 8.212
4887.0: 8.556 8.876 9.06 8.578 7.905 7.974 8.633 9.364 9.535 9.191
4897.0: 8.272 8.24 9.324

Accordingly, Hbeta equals 3.2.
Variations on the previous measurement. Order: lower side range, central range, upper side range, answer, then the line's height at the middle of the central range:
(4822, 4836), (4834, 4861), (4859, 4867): -1.91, 8.3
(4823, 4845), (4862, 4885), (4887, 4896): 1.40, 8.98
